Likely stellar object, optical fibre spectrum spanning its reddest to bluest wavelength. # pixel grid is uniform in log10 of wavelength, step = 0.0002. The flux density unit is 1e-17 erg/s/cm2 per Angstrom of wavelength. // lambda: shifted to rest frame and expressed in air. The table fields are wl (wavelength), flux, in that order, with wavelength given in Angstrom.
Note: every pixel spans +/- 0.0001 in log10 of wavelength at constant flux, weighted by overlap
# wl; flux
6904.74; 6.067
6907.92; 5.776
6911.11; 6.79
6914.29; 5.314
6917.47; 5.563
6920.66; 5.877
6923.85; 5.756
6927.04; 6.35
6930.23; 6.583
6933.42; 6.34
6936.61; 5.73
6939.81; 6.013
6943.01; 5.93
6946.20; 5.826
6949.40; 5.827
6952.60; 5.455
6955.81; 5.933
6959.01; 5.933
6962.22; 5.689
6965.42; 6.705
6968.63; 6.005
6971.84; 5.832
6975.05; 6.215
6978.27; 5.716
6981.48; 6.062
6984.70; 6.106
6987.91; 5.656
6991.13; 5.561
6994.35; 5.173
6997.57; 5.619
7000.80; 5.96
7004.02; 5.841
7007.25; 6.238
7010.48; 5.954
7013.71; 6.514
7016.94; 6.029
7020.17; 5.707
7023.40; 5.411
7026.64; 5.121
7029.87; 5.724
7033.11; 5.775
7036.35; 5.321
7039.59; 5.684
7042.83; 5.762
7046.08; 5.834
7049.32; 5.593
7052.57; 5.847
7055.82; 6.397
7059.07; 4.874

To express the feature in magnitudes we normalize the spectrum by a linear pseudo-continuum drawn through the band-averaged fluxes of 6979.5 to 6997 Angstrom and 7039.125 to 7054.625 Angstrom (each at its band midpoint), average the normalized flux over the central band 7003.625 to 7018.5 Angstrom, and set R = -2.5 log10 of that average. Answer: -0.07 mag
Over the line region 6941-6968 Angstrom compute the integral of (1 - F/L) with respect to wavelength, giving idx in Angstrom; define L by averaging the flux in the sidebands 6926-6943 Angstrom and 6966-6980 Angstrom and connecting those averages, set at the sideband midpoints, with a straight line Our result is 0.72 Angstrom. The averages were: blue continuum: 6.17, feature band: 5.92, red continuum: 6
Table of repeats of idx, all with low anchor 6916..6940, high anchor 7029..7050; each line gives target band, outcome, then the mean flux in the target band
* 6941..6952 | 0.3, 5.83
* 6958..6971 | -0.4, 6.08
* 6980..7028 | -0.1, 5.8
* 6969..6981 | -0.1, 5.94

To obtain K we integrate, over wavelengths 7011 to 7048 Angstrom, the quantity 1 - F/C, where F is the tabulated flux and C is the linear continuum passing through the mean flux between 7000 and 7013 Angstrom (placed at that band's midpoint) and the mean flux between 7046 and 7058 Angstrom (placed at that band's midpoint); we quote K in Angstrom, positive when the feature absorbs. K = 1.5 Angstrom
